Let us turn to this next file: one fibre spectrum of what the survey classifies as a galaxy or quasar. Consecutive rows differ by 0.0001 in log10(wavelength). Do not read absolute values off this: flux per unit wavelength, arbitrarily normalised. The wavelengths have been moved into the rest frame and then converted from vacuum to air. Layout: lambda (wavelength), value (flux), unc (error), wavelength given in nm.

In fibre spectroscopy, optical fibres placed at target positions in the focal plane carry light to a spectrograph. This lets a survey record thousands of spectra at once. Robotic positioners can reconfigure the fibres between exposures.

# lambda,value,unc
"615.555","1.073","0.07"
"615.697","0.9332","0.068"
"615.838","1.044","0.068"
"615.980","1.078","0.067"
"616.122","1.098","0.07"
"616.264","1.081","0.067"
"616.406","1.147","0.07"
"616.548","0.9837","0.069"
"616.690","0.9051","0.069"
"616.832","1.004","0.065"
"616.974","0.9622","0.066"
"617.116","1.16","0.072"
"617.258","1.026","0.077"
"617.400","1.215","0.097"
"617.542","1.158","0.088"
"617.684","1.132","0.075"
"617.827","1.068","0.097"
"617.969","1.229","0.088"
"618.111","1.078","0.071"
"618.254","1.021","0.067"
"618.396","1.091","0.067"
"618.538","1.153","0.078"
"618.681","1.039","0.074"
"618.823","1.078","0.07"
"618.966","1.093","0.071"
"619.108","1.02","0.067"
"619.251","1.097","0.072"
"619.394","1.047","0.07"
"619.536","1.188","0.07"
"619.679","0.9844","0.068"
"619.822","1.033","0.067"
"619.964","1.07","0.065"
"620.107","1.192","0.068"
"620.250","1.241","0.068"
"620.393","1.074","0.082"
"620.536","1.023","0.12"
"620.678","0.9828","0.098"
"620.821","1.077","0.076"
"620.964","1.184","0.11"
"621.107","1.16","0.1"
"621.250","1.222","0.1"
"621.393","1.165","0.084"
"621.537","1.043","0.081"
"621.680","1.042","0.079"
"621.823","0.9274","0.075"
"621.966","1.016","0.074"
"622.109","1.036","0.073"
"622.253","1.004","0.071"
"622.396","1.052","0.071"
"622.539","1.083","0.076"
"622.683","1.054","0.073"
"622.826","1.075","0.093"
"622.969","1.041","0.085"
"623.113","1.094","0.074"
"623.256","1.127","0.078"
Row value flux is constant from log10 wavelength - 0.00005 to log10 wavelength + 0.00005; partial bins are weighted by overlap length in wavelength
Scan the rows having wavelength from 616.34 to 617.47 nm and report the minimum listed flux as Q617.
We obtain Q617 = 0.9051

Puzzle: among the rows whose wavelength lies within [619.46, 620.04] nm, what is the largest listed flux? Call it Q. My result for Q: 1.188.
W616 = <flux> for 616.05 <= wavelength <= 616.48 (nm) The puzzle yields 1.11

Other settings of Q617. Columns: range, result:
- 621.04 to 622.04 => 0.9274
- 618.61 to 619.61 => 1.02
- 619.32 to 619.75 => 0.9844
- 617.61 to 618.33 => 1.021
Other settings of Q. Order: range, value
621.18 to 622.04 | 1.222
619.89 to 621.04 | 1.241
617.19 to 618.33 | 1.229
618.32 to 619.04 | 1.153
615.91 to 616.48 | 1.147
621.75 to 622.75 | 1.083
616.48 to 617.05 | 1.004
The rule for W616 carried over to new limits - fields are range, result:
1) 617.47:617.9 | 1.12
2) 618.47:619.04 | 1.09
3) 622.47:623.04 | 1.06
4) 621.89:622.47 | 1.03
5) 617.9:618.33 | 1.11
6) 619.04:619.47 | 1.06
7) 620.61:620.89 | 1.03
